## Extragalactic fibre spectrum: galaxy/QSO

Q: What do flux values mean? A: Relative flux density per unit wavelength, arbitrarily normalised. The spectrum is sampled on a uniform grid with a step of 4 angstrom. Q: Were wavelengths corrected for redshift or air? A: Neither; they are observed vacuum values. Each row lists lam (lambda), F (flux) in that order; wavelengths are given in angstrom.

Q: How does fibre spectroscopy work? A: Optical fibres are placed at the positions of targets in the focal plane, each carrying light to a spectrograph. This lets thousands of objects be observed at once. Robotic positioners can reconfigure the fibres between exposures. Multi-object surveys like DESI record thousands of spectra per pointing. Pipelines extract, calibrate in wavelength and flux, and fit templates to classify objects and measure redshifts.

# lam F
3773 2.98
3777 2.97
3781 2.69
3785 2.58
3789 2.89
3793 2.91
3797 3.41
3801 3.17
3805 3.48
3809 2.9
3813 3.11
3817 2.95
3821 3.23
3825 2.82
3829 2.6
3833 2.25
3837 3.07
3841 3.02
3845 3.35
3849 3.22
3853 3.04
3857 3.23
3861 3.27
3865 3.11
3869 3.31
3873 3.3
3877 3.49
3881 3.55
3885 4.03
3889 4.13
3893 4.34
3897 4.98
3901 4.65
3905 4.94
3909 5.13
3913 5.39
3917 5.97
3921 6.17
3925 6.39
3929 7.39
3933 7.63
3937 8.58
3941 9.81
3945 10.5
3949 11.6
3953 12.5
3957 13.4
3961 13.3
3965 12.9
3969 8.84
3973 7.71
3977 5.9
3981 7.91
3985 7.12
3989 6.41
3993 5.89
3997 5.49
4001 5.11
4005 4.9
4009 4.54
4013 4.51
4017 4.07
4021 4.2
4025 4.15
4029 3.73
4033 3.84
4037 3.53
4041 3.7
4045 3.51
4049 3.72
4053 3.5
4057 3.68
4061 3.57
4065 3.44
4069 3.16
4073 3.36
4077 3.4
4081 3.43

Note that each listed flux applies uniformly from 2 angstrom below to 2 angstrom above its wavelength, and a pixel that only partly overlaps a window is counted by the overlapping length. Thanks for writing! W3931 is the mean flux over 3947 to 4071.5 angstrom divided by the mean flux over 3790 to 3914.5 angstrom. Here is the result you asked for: 1.7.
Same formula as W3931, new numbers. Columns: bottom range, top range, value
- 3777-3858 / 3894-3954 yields 2.44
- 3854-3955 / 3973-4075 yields 0.78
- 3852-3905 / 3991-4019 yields 1.30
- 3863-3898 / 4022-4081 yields 0.95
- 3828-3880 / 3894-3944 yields 2.07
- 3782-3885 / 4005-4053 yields 1.28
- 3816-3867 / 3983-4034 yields 1.64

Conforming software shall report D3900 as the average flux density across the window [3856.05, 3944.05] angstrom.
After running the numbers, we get 5.21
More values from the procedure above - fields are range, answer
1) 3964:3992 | 7.86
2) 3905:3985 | 8.65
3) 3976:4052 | 4.82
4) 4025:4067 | 3.65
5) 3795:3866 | 3.07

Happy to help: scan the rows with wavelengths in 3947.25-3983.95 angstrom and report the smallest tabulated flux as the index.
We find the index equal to 5.9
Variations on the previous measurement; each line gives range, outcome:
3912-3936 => 5.39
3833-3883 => 2.25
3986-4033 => 3.73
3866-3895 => 3.3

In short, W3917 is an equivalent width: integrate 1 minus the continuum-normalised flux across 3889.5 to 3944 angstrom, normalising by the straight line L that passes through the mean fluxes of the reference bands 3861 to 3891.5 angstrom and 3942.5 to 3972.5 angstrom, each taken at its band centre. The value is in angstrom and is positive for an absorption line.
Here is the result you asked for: 9.7 angstrom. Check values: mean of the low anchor 3.55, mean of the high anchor 11.6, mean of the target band 6.28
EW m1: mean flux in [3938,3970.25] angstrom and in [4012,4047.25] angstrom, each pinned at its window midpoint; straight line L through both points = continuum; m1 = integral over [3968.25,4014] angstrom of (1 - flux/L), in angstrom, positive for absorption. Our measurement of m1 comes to 9.8 angstrom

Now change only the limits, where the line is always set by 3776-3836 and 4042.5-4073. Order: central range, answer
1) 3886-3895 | -3.13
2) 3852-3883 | -2.25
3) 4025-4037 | -1.25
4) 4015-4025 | -2.10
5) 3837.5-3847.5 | -0.51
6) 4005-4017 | -3.93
